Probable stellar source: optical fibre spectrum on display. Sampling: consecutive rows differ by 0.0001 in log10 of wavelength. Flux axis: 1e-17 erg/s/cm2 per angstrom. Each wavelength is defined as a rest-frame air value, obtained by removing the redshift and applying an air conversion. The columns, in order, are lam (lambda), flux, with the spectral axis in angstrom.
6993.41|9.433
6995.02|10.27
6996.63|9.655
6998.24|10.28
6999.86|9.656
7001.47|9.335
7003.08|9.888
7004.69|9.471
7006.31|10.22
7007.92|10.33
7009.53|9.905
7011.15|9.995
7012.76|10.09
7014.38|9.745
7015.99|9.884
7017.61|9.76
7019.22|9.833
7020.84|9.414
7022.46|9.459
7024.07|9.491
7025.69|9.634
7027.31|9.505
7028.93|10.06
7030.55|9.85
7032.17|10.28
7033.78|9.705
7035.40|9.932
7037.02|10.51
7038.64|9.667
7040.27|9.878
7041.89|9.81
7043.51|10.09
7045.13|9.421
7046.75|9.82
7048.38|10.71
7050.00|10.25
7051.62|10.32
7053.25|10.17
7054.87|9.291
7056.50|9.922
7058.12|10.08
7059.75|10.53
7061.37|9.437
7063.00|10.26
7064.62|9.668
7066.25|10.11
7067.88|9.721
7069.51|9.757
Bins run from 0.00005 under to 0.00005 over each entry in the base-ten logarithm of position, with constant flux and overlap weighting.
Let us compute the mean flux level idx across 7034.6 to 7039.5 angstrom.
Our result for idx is 10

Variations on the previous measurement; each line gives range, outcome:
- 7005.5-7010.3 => 10.2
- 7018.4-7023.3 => 9.58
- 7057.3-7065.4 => 10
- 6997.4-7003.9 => 9.79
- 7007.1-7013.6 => 10.1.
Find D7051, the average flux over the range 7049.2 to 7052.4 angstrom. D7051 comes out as 10.3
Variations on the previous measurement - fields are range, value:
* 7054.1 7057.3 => 9.59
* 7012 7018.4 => 9.86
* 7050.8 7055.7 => 9.92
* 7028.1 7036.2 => 9.97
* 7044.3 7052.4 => 10.1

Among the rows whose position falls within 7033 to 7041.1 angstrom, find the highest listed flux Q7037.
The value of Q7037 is 10.51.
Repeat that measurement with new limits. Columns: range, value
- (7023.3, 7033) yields 10.28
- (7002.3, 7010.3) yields 10.33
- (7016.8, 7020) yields 9.833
